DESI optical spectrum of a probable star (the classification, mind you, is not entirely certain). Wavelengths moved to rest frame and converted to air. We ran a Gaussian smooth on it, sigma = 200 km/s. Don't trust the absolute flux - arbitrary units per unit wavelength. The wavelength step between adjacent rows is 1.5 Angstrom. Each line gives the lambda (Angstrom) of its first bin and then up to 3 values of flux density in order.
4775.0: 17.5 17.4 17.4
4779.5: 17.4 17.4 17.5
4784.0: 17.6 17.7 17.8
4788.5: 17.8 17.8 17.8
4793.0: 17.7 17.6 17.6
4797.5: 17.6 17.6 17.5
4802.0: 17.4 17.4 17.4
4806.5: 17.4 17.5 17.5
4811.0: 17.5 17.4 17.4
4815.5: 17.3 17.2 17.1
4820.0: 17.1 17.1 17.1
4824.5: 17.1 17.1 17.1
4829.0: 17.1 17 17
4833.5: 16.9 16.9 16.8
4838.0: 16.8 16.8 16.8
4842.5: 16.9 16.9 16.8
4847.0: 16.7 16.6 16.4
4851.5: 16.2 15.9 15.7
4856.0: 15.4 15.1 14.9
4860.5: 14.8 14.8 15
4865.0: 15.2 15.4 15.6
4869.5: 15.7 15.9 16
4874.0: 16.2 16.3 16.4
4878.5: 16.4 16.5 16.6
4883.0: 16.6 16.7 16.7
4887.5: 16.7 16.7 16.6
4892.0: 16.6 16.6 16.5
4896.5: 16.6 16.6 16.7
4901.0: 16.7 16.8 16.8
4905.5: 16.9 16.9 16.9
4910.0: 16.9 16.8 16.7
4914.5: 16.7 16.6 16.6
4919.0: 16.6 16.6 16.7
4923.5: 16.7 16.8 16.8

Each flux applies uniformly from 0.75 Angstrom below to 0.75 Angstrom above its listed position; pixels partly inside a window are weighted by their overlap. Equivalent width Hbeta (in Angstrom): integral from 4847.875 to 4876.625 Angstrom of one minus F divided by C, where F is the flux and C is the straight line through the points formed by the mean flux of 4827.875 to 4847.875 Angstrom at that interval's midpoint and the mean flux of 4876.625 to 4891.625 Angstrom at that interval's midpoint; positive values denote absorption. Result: 1.9 Angstrom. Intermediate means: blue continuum 16.9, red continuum 16.6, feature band 15.6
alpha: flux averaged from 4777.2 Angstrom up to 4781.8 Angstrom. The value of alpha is 17.4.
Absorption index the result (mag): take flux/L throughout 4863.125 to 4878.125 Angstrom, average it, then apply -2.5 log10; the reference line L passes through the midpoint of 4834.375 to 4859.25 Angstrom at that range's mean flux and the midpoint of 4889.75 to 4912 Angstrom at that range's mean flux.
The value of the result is 0.05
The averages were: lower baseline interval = 16.4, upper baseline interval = 16.7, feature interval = 15.8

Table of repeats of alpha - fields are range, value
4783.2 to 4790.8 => 17.7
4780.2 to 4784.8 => 17.5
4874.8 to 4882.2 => 16.4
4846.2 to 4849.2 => 16.7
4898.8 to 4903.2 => 16.7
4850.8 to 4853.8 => 16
